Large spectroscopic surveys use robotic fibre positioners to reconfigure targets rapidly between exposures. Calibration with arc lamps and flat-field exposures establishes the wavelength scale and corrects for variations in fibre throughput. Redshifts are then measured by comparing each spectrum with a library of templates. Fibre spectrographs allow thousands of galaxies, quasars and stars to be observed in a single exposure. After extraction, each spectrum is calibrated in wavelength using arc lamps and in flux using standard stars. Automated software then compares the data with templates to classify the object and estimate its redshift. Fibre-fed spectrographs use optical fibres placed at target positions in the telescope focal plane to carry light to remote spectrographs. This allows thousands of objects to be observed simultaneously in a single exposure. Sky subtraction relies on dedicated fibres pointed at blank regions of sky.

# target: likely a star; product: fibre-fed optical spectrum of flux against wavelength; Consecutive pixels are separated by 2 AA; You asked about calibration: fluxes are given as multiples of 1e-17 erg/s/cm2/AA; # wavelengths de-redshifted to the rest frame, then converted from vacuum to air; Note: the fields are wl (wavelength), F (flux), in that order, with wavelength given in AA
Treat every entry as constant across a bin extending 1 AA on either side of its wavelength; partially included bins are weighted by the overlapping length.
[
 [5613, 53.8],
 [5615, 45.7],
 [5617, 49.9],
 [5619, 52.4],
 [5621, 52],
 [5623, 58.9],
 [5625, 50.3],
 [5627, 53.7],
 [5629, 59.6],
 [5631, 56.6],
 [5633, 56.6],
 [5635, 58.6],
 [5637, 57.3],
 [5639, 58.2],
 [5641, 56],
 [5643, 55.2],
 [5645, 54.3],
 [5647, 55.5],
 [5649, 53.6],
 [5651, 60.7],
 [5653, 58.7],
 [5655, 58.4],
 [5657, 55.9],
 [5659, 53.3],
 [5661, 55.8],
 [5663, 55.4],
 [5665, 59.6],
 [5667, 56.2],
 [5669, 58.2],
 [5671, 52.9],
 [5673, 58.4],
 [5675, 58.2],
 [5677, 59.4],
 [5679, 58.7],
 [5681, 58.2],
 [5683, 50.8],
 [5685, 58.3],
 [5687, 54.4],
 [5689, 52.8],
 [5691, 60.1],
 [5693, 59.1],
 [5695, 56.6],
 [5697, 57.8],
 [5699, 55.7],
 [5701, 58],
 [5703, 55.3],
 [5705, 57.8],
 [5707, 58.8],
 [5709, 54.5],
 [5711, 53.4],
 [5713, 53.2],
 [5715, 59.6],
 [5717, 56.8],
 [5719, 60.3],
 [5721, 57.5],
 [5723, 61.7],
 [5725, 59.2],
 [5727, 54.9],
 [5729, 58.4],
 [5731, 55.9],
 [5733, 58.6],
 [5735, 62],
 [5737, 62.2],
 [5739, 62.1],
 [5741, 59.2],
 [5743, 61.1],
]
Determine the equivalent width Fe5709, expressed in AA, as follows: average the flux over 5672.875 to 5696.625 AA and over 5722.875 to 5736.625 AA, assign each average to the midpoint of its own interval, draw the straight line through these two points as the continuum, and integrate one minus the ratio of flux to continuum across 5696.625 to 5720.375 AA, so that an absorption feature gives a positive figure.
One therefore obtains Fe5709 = 0.5 AA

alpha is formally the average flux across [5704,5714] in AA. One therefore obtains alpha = 55.5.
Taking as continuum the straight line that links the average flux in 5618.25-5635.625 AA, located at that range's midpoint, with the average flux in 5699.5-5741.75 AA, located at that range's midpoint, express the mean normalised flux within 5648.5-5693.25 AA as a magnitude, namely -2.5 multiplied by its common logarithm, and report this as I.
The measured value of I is 0.00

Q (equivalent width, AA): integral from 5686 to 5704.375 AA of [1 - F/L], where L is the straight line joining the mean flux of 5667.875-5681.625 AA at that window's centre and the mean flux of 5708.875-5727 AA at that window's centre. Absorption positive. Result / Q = 0.3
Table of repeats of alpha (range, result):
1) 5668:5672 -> 55.5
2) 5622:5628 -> 54.3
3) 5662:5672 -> 56.5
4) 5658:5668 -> 56.1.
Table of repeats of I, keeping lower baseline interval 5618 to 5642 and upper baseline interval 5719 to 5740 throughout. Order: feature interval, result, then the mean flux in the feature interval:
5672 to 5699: 0.01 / 57.1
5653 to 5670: 0.00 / 56.7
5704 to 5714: 0.06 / 55.5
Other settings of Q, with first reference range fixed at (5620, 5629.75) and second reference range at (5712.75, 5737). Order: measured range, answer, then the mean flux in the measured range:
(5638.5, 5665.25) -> -0.27 AA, 56.4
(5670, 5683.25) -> -0.07 AA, 57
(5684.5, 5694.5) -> 0.06 AA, 56.9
